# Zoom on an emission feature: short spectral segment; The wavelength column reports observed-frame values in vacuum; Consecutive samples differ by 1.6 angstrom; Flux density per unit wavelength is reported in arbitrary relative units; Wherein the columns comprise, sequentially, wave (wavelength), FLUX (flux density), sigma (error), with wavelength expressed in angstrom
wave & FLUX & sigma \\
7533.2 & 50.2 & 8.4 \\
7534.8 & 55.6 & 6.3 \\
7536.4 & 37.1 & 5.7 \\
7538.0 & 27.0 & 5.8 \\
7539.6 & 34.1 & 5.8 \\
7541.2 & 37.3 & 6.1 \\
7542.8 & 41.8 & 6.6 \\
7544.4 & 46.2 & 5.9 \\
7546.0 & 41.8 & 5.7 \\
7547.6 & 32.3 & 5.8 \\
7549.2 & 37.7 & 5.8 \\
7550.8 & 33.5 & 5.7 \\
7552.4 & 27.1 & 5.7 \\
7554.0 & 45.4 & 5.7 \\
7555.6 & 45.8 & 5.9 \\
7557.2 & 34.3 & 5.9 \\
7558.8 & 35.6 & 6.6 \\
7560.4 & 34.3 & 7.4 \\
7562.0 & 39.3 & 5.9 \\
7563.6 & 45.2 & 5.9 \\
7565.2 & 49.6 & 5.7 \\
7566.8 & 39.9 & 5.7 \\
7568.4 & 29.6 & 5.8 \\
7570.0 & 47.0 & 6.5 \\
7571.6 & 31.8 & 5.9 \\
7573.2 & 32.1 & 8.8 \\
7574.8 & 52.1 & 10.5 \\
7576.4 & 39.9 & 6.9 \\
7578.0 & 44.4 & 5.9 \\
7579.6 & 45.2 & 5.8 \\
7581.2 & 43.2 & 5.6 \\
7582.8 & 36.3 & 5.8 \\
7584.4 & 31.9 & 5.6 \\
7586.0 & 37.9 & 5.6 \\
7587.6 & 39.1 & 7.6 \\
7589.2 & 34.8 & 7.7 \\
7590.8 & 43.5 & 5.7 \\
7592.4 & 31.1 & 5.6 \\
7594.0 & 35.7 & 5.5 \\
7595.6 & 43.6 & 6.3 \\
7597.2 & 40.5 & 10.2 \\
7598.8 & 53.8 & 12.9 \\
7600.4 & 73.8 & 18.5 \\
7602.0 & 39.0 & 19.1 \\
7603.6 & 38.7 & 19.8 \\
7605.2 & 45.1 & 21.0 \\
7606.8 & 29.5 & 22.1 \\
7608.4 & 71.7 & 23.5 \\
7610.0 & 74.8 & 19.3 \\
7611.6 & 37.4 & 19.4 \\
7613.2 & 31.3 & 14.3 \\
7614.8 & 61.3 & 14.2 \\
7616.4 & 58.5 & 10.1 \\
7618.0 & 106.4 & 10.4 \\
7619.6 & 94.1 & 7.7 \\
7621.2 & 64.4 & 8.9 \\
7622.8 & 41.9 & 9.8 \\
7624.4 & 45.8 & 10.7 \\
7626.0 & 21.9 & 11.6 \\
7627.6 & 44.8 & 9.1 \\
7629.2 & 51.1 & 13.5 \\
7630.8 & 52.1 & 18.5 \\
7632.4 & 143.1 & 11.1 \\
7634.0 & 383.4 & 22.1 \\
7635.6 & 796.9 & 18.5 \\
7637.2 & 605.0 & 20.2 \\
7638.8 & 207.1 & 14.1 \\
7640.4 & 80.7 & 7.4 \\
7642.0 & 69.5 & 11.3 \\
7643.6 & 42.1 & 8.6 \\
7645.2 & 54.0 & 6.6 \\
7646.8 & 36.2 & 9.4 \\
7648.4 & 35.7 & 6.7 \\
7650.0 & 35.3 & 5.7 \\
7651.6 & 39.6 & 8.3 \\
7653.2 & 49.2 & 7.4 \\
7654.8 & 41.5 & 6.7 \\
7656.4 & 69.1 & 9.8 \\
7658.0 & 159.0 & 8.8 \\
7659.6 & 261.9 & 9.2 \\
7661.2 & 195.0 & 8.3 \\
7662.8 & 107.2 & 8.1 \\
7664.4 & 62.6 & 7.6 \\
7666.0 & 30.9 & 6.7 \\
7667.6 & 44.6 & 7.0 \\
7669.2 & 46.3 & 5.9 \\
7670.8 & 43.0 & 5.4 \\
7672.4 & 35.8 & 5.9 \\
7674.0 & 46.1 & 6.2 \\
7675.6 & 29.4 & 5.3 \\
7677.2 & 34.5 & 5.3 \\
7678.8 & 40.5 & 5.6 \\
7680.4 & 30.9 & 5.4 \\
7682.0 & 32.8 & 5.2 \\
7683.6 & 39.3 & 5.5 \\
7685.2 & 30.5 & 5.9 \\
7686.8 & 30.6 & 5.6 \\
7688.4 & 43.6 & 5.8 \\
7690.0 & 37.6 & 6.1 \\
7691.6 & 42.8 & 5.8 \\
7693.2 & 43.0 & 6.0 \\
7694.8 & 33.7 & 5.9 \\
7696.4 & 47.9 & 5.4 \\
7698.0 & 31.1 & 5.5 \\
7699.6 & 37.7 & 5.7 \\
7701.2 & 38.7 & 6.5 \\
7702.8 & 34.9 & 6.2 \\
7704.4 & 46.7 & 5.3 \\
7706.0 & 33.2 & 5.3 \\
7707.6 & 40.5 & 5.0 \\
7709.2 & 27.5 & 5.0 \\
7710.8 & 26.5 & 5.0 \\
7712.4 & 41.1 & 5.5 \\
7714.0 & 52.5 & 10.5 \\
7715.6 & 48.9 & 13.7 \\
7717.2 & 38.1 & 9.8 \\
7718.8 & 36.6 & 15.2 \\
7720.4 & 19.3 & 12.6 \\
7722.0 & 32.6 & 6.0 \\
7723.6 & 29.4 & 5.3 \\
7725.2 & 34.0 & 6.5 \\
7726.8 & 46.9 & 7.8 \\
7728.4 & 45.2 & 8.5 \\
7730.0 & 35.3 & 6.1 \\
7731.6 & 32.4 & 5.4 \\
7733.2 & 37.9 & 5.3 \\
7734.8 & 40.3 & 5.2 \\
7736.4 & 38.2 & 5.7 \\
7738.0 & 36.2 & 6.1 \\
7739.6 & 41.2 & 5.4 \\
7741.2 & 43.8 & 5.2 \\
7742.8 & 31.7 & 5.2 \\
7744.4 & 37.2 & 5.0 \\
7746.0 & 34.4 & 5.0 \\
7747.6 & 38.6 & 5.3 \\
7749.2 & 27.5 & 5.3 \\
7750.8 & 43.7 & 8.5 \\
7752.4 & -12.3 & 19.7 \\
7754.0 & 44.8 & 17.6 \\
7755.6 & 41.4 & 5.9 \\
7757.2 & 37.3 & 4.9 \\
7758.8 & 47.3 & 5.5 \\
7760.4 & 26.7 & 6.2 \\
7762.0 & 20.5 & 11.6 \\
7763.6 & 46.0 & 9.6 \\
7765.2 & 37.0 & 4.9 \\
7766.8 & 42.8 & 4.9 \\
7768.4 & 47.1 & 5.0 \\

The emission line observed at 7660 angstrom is [N II] 6583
